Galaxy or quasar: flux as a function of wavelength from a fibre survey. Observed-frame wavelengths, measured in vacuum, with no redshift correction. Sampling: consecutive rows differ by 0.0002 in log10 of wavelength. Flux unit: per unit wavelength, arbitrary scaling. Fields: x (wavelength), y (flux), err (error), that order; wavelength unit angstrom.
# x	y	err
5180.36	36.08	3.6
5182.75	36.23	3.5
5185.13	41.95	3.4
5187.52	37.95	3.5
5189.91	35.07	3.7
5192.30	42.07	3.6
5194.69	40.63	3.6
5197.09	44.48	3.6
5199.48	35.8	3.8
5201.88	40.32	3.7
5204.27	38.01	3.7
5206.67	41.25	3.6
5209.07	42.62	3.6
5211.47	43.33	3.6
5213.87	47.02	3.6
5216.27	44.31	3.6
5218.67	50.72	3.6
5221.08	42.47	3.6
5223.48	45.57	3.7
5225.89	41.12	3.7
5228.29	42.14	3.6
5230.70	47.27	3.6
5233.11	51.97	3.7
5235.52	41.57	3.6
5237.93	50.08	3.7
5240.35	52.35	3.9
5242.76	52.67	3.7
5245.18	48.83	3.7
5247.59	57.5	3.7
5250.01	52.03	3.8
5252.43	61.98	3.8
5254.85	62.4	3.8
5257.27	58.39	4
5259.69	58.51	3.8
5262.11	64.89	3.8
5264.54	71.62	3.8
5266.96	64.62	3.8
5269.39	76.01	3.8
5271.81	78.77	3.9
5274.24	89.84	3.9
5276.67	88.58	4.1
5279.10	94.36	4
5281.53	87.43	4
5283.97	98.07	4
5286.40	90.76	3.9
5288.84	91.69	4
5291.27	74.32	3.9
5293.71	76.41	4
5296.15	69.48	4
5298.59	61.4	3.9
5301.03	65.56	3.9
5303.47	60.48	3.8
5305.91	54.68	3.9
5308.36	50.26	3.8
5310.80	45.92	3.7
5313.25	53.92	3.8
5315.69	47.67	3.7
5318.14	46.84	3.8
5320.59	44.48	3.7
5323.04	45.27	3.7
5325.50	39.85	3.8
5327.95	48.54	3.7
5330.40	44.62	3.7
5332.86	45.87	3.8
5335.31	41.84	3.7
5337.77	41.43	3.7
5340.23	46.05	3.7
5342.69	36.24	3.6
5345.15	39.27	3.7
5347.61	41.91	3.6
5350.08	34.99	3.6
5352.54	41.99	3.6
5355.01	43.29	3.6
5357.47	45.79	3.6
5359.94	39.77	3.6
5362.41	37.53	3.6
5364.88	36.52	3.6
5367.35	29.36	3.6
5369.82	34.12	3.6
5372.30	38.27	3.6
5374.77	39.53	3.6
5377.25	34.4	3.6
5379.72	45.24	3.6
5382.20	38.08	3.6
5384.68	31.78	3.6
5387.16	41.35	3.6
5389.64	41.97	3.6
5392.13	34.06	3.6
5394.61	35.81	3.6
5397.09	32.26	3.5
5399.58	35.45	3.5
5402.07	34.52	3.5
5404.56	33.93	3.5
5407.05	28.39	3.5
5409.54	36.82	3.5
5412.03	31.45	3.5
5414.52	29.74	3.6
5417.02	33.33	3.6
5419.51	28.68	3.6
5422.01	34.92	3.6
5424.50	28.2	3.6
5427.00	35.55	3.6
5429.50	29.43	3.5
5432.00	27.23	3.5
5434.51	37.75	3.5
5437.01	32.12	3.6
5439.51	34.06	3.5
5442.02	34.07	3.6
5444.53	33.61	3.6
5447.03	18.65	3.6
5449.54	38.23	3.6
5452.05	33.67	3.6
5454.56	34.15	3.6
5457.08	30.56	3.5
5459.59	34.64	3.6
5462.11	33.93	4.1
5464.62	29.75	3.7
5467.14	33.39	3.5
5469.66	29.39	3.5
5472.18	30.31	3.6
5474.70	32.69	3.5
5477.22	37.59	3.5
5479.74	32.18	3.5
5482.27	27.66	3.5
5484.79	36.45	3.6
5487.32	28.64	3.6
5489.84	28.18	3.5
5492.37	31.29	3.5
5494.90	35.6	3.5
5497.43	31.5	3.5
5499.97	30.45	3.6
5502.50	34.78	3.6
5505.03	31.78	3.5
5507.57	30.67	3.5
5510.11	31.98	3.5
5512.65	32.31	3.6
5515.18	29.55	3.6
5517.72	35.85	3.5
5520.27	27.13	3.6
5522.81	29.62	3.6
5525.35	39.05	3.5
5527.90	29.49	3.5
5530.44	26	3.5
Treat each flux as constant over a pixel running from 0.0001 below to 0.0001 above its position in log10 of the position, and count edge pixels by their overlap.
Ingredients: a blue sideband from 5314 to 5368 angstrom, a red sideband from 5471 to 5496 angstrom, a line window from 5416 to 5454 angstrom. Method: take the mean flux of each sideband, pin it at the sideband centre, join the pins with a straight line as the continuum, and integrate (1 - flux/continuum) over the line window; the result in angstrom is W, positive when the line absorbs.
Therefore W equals 3.7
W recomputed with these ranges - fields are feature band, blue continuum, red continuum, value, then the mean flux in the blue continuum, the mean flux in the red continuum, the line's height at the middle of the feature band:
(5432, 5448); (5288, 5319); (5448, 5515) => 3.07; 61.2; 32.3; 39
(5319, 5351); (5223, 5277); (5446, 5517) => 4.25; 58.8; 31.9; 48.9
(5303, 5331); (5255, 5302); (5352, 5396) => 5.90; 76.6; 38.2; 61.1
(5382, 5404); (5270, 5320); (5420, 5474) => 4.74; 71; 32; 45.9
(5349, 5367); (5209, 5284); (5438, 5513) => 2.57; 59.4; 32.1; 46.1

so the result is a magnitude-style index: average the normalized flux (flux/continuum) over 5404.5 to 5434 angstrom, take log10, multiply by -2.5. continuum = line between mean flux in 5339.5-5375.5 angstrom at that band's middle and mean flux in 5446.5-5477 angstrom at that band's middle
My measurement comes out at 0.11 mag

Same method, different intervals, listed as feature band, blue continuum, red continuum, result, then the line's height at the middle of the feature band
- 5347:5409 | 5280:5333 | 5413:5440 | 0.175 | 43.8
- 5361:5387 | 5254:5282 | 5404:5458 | 0.262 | 46.9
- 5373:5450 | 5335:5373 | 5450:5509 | 0.068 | 36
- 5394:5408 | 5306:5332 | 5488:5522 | 0.203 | 40.2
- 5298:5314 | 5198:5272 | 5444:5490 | -0.223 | 45.5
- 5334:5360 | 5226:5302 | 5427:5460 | 0.226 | 50.8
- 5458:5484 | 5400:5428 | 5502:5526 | -0.001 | 32.2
